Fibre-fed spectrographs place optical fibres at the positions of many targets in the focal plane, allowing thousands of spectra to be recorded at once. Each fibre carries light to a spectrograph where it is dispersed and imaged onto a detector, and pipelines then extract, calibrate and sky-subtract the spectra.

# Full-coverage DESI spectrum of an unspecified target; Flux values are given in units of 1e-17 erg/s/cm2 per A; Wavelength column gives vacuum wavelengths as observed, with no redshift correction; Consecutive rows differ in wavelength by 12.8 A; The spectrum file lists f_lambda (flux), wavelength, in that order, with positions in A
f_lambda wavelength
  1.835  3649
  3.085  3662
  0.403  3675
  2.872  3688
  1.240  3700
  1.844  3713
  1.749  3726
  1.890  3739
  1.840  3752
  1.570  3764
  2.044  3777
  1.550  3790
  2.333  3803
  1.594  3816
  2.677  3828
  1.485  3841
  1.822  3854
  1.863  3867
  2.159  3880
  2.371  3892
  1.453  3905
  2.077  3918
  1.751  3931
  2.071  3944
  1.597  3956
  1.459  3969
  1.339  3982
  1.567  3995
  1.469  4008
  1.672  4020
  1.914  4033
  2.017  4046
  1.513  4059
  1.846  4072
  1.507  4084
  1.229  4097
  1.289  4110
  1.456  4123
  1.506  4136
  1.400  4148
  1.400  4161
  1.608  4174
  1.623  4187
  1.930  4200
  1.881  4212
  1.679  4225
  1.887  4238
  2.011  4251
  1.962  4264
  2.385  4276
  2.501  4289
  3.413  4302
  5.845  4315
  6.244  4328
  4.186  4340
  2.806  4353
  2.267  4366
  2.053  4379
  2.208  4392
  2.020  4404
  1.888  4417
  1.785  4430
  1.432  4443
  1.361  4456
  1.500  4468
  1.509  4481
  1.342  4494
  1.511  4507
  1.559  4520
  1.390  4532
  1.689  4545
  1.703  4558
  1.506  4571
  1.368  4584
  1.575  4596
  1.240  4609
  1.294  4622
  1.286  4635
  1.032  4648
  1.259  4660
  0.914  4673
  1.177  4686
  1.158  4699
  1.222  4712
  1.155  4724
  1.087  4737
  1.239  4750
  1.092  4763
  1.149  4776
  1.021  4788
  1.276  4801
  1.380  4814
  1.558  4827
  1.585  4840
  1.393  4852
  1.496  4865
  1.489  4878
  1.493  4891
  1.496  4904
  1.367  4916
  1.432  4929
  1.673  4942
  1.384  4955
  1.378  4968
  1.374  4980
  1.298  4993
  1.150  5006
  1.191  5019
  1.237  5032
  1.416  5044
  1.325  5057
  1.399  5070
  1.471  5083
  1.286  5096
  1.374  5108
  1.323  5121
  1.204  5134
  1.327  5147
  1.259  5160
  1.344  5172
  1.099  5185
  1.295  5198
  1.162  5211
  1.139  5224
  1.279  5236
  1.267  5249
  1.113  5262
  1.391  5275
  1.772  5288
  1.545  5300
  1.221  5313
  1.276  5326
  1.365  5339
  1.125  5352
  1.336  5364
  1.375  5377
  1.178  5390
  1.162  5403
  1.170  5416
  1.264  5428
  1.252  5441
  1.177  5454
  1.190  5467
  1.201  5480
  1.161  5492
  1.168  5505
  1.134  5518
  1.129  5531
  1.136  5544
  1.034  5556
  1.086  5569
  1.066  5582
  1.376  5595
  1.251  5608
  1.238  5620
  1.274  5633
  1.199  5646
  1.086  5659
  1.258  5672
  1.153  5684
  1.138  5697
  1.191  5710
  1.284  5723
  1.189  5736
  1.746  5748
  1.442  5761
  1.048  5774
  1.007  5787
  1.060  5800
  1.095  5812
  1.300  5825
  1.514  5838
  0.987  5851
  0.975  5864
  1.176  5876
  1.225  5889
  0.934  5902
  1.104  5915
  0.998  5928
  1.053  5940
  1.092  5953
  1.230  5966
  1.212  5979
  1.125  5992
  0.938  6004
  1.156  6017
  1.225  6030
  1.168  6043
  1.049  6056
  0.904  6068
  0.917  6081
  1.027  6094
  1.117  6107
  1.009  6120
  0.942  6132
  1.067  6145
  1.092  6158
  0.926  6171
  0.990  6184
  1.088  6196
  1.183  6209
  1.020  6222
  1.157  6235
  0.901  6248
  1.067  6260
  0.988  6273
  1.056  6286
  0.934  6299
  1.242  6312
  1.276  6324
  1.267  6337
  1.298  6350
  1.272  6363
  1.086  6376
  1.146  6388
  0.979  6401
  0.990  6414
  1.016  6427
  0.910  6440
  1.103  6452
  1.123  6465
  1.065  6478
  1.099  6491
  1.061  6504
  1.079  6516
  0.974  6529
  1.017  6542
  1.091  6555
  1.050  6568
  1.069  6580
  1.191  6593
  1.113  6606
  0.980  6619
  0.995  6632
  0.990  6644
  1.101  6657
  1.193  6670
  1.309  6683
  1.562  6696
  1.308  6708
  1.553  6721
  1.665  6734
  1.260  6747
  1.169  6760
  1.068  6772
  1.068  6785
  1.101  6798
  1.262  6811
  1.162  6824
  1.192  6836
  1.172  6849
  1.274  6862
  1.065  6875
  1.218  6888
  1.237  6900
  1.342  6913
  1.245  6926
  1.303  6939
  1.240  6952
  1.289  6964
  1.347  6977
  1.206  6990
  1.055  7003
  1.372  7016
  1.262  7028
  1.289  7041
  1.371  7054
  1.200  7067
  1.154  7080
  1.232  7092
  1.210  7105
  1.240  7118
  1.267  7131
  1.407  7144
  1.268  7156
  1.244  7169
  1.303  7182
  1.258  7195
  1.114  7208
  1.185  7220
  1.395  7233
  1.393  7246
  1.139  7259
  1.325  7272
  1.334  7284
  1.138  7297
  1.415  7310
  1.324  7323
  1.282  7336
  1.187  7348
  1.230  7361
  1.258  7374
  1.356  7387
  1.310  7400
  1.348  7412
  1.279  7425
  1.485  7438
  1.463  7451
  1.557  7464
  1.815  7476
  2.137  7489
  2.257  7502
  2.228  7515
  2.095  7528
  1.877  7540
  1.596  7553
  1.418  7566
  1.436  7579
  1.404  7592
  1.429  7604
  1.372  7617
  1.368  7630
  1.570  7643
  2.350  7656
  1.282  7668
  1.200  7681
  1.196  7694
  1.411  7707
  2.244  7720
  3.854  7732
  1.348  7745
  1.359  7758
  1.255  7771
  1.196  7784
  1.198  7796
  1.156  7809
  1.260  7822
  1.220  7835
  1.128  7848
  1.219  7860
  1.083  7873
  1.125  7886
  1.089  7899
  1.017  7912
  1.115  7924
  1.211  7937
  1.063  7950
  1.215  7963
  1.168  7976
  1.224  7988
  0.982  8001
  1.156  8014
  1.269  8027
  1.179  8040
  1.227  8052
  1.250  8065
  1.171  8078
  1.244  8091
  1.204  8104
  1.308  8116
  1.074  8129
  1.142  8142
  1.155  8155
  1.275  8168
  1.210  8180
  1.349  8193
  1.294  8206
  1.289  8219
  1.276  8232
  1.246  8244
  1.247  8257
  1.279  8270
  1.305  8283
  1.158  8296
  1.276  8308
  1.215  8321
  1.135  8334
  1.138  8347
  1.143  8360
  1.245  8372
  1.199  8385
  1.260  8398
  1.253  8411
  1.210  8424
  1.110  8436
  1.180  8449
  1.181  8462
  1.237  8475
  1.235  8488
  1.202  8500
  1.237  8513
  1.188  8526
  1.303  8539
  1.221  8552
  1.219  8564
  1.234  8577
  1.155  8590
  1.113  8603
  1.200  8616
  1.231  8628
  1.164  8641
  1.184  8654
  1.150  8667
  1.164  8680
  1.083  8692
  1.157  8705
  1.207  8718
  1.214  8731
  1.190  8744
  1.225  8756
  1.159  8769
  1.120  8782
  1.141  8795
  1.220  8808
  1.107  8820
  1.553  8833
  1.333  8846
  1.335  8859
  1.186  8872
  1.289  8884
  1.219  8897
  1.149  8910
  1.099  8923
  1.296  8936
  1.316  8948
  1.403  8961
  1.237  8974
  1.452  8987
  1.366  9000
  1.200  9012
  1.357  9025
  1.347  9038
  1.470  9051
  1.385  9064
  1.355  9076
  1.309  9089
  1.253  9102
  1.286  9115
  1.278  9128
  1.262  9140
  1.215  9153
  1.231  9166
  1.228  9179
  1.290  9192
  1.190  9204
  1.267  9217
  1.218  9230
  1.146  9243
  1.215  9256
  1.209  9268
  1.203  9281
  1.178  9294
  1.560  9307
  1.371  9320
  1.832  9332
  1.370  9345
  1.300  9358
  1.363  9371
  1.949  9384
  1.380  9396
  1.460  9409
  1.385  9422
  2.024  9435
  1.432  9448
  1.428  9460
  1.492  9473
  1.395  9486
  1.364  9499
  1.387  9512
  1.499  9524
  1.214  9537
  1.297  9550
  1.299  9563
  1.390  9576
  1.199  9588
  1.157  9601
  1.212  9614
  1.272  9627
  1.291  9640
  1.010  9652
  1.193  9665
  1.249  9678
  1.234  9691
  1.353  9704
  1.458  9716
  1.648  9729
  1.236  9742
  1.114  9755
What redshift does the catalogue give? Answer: 0.543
